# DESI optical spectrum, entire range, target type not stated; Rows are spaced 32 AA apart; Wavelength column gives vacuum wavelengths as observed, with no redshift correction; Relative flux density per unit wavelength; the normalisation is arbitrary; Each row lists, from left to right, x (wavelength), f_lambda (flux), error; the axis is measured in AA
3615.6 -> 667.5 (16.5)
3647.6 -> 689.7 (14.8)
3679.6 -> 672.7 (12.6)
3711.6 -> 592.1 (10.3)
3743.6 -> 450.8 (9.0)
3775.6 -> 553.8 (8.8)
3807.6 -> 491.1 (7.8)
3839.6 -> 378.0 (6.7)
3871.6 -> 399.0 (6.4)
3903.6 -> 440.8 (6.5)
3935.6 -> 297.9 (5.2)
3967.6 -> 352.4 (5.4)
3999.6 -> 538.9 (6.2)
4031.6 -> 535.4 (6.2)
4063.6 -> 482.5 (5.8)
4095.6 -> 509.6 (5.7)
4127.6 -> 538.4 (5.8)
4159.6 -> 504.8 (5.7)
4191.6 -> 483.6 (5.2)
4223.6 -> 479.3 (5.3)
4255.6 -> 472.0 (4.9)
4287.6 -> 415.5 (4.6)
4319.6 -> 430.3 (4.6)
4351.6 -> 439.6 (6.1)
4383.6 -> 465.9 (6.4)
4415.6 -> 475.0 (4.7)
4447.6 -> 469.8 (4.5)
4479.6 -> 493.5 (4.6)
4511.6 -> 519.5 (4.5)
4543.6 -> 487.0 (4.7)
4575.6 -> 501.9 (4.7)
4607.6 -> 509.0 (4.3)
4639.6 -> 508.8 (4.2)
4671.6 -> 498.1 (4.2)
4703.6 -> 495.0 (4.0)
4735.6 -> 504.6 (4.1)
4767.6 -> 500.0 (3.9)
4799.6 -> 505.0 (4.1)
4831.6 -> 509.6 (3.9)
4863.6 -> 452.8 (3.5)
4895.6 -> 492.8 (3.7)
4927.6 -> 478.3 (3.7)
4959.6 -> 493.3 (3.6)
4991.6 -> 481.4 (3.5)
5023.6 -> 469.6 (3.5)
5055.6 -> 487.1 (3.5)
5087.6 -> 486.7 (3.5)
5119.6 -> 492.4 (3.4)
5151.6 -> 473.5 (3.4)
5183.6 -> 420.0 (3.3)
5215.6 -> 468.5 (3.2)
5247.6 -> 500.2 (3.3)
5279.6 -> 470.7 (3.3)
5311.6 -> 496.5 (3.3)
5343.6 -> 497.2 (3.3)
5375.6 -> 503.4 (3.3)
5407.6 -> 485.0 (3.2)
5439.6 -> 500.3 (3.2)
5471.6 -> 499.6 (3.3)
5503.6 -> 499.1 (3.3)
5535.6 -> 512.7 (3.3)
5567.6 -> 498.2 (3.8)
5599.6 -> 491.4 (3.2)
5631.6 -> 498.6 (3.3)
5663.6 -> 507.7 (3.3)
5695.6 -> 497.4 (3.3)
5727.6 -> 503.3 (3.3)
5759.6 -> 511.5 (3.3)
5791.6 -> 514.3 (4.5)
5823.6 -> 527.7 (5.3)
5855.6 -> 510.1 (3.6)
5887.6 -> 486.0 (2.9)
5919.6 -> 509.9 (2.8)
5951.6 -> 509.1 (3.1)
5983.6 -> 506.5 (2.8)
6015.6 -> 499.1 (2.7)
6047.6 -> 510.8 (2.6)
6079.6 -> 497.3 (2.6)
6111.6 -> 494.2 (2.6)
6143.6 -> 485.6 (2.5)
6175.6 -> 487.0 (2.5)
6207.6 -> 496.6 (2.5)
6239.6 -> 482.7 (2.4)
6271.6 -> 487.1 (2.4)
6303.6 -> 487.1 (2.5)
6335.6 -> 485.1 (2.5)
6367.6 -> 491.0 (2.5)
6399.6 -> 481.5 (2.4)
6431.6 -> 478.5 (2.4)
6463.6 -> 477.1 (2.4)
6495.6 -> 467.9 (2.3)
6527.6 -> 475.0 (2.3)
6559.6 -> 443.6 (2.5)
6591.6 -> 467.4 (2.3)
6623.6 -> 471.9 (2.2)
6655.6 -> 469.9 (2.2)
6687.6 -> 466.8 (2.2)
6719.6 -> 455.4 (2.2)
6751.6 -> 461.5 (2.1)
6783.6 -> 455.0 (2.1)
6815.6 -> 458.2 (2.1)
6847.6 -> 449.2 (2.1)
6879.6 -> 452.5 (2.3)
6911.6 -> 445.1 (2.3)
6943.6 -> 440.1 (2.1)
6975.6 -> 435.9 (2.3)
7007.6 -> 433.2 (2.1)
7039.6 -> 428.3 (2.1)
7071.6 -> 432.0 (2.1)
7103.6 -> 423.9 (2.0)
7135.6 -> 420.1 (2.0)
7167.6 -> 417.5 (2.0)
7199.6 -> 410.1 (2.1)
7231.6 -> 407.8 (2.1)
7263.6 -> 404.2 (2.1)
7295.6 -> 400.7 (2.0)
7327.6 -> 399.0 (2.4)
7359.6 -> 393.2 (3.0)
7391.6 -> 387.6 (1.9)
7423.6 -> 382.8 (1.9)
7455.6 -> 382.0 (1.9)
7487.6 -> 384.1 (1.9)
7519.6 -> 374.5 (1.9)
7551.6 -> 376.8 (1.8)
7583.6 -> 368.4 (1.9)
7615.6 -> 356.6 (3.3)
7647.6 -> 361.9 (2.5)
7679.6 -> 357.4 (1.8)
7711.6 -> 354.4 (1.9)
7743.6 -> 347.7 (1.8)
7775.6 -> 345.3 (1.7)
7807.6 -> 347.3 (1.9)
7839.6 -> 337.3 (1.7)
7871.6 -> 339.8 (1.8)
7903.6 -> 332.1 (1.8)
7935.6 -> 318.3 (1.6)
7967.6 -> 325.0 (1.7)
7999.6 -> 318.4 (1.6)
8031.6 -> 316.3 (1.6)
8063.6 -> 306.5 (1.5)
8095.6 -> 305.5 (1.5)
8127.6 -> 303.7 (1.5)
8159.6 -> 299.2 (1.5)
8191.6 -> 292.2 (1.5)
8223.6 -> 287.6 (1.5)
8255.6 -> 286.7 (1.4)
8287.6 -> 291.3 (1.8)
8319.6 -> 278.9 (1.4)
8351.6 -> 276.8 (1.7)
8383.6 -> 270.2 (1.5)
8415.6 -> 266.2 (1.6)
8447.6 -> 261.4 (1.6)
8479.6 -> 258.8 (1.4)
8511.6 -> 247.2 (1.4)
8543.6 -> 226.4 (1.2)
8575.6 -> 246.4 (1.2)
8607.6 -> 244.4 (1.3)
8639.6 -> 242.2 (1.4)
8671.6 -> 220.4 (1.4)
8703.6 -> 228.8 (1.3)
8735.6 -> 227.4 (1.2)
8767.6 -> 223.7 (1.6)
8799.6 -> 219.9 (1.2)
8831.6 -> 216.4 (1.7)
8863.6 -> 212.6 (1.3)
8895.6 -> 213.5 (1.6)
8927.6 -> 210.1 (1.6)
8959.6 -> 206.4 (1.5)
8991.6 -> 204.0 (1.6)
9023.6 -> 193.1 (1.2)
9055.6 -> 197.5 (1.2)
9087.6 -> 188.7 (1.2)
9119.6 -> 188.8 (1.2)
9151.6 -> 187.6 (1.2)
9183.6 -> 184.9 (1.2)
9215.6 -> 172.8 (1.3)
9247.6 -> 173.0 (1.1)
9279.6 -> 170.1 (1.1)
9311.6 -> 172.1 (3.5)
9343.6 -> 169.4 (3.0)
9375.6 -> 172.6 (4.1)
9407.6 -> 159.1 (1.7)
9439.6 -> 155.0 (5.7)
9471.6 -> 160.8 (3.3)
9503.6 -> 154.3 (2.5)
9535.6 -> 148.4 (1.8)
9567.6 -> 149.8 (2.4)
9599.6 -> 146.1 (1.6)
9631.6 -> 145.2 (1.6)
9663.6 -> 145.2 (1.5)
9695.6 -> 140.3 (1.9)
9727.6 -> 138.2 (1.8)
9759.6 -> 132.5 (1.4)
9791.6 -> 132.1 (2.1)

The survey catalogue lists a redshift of 0.515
